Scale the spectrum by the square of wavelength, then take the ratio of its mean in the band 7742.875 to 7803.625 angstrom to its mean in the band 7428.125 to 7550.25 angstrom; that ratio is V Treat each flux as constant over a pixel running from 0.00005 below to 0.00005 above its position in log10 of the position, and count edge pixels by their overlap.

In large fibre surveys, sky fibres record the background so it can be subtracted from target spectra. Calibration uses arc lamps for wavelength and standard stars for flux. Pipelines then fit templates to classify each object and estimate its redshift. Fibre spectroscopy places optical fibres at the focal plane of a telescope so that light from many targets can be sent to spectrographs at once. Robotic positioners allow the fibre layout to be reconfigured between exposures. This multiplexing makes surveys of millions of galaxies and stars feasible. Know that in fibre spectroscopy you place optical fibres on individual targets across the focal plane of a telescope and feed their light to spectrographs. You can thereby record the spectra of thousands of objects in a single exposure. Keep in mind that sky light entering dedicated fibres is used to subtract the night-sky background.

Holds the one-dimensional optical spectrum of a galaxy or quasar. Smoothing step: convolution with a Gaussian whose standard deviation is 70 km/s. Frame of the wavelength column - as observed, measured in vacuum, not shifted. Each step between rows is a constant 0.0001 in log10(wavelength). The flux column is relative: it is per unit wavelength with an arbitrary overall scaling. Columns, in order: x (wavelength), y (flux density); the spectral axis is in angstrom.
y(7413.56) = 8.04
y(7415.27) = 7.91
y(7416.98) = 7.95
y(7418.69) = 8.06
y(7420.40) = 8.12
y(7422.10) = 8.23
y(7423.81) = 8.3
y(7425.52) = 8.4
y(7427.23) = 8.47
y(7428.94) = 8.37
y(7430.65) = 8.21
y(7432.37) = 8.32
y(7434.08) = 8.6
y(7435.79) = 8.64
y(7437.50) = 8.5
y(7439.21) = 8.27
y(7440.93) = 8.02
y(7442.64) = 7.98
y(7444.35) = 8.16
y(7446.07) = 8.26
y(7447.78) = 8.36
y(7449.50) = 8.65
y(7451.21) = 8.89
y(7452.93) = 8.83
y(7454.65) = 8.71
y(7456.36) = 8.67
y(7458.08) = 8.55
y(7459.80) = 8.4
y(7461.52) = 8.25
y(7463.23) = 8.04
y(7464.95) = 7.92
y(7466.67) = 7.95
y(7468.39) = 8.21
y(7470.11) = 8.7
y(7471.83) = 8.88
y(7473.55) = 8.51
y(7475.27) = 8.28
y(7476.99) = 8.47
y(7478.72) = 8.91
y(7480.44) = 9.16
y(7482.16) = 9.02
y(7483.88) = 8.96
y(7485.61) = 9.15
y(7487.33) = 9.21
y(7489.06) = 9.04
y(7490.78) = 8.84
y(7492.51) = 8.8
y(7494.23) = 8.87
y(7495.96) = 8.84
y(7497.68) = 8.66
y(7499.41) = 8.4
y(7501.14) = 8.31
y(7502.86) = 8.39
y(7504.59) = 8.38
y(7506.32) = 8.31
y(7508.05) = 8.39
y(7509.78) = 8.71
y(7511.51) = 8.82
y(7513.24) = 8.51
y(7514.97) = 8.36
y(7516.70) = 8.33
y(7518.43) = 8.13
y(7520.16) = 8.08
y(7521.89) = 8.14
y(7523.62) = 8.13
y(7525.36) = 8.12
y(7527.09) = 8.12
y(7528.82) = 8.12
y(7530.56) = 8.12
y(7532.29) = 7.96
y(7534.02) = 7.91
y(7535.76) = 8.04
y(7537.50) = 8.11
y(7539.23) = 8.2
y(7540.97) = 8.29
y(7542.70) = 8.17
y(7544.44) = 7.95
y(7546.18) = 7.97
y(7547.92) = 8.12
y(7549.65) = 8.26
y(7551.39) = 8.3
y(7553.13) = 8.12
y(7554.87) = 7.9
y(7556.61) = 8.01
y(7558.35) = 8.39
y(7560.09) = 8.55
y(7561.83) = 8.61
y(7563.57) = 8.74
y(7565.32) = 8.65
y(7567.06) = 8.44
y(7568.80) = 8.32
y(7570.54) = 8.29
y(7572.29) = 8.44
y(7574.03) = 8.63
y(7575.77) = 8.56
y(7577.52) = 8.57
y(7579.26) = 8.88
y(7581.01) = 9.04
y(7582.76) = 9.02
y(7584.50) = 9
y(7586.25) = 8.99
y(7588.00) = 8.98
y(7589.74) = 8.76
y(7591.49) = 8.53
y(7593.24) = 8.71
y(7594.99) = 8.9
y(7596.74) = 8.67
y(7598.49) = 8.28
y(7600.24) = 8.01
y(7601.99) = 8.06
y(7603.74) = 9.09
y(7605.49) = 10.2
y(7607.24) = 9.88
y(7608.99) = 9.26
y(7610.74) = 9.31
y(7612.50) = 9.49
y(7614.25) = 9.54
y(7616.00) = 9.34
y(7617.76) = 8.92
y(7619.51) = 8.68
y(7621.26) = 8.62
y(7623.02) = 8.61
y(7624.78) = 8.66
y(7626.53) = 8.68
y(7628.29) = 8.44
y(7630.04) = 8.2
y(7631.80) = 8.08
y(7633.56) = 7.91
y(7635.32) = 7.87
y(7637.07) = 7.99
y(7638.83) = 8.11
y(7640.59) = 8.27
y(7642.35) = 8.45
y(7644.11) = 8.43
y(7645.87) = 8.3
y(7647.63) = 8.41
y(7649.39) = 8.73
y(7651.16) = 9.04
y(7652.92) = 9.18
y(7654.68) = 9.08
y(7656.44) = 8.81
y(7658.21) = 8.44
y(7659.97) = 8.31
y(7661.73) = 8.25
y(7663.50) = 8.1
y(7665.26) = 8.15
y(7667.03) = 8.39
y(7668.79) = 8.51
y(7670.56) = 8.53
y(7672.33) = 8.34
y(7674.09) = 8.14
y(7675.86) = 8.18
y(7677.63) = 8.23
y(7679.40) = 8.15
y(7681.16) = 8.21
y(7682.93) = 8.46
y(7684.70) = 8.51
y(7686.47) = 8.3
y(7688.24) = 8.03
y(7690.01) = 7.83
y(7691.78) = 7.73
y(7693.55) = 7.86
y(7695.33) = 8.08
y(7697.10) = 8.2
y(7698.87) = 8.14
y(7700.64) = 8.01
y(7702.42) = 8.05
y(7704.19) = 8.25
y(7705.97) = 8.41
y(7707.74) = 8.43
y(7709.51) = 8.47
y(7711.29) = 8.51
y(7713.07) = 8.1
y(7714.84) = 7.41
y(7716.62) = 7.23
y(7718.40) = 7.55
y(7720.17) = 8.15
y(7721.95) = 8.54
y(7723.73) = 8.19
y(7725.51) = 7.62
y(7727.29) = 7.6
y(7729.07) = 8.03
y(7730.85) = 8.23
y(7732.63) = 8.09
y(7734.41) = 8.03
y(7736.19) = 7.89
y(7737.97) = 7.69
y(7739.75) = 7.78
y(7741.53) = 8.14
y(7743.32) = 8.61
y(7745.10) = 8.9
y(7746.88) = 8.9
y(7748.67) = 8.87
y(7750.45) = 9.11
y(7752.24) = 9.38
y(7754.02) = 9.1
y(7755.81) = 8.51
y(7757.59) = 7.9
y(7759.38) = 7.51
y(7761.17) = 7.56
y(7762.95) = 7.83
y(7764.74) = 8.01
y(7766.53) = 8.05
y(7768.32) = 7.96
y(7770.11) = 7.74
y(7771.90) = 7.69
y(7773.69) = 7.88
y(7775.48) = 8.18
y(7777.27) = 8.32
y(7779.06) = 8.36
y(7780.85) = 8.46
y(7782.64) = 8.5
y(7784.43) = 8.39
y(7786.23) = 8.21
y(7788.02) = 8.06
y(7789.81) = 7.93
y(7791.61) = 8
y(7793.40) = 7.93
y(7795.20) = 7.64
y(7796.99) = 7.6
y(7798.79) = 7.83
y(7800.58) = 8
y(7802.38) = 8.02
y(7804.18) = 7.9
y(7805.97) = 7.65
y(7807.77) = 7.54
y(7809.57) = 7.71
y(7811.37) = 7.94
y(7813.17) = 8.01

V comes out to 1.0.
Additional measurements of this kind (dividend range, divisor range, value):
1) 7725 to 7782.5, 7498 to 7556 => 1.06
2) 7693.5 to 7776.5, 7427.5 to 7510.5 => 1.02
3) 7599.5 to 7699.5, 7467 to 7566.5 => 1.04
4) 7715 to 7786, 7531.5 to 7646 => 1.00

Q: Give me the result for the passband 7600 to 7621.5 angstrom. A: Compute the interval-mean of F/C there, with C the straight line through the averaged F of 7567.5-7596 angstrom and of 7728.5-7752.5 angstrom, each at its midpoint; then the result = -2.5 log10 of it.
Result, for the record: -0.06 mag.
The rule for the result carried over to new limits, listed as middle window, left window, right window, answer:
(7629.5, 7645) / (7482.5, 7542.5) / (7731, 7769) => 0.03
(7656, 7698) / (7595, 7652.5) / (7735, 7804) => 0.03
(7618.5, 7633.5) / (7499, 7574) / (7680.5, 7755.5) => -0.03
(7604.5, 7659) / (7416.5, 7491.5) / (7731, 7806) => -0.06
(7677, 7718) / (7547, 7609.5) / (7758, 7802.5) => 0.02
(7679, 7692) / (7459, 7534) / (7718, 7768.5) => 0.01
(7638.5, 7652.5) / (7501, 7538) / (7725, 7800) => -0.04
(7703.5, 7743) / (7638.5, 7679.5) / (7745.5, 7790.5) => 0.04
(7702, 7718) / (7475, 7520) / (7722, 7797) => 0.02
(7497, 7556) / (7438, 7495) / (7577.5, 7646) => 0.05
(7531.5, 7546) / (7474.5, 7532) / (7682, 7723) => 0.05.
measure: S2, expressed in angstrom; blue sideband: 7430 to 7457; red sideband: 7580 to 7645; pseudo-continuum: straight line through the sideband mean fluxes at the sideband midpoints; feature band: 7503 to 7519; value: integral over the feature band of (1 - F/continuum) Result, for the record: 0.2 angstrom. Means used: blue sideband 8.44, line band 8.44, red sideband 8.73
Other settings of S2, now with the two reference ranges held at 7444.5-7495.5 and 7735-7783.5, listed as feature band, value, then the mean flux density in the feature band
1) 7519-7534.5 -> 0.9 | 8.09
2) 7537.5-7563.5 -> 0.9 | 8.22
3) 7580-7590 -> -0.6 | 8.97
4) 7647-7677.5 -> -0.4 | 8.5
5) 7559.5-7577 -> 0.0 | 8.52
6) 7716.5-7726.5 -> 0.5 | 7.93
